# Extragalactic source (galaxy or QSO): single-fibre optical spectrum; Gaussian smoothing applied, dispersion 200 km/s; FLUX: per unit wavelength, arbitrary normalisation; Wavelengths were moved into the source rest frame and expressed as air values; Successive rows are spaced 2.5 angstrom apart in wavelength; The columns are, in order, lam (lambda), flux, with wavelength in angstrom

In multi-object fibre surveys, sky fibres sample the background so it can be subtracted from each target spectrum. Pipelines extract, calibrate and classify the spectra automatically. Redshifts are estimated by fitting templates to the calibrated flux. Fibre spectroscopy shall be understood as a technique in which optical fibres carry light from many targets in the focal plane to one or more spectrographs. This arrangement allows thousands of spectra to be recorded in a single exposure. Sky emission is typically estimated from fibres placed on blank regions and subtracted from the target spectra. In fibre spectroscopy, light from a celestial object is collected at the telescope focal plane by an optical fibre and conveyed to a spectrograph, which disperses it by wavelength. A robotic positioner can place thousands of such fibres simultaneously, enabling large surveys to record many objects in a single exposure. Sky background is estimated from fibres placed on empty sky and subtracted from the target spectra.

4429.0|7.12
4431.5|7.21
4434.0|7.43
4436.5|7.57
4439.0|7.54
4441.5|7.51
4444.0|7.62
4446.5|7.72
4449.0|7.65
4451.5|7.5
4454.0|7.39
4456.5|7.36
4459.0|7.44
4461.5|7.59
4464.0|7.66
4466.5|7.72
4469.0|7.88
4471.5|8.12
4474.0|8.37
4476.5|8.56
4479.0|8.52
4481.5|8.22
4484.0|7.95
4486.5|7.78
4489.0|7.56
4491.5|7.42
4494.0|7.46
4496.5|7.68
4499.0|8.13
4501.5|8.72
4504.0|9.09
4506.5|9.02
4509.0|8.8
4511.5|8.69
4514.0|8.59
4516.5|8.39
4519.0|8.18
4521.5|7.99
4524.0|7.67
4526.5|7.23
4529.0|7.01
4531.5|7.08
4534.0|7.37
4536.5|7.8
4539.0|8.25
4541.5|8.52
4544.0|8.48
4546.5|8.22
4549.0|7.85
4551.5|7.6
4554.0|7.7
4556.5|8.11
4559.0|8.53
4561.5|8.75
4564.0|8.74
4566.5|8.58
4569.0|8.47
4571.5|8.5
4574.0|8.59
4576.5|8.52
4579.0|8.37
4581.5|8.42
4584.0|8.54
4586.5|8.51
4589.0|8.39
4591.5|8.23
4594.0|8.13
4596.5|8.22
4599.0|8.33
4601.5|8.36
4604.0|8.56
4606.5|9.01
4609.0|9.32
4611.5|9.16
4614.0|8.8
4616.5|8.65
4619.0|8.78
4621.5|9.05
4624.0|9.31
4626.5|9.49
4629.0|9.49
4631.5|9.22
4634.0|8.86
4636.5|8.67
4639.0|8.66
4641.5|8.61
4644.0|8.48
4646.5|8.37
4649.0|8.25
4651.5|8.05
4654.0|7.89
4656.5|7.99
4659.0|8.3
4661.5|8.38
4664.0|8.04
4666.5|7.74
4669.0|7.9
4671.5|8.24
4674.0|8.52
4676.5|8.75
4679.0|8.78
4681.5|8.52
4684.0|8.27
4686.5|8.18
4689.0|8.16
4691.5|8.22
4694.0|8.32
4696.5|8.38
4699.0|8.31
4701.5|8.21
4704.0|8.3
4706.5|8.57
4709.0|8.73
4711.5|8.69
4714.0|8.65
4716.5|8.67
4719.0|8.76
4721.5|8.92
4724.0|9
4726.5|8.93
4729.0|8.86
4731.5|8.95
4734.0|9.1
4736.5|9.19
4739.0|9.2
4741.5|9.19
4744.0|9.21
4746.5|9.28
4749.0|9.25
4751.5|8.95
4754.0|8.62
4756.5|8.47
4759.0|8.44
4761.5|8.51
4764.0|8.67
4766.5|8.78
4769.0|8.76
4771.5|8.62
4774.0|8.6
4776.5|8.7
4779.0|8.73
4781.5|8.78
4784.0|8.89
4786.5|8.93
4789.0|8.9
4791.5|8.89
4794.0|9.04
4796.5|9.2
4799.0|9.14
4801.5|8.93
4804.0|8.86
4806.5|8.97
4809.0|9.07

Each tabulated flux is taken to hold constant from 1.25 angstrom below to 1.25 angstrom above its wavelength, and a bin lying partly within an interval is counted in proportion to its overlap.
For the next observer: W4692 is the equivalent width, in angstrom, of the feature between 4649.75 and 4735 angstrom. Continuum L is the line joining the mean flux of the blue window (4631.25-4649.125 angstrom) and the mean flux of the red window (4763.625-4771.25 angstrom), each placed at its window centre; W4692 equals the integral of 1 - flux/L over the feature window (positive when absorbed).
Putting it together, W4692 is 2.22 angstrom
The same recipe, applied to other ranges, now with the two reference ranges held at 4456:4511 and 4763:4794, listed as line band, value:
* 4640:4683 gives 1.1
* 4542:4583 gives -0.4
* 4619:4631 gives -1.2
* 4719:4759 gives -1.4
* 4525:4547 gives 1.2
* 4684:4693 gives 0.4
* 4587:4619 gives -0.9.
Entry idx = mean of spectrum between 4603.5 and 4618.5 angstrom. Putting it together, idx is 8.93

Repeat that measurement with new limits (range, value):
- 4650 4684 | 8.24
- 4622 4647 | 8.94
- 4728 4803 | 8.89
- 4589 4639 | 8.81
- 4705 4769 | 8.86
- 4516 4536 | 7.59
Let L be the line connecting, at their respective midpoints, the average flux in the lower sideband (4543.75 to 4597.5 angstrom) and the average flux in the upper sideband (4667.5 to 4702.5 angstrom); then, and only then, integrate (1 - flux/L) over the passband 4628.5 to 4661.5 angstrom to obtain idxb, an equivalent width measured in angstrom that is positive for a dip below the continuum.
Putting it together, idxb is -0.6 angstrom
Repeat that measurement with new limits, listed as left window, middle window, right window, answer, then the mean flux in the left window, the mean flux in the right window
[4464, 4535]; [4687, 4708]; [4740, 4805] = 0.79 angstrom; 8.04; 8.86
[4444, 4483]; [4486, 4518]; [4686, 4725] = -1.29 angstrom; 7.84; 8.51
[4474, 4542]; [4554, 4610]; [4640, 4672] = -2.54 angstrom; 8.06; 8.17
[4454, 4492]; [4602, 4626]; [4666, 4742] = -1.87 angstrom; 7.87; 8.59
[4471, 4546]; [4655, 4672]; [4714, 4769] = 1.08 angstrom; 8.09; 8.89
